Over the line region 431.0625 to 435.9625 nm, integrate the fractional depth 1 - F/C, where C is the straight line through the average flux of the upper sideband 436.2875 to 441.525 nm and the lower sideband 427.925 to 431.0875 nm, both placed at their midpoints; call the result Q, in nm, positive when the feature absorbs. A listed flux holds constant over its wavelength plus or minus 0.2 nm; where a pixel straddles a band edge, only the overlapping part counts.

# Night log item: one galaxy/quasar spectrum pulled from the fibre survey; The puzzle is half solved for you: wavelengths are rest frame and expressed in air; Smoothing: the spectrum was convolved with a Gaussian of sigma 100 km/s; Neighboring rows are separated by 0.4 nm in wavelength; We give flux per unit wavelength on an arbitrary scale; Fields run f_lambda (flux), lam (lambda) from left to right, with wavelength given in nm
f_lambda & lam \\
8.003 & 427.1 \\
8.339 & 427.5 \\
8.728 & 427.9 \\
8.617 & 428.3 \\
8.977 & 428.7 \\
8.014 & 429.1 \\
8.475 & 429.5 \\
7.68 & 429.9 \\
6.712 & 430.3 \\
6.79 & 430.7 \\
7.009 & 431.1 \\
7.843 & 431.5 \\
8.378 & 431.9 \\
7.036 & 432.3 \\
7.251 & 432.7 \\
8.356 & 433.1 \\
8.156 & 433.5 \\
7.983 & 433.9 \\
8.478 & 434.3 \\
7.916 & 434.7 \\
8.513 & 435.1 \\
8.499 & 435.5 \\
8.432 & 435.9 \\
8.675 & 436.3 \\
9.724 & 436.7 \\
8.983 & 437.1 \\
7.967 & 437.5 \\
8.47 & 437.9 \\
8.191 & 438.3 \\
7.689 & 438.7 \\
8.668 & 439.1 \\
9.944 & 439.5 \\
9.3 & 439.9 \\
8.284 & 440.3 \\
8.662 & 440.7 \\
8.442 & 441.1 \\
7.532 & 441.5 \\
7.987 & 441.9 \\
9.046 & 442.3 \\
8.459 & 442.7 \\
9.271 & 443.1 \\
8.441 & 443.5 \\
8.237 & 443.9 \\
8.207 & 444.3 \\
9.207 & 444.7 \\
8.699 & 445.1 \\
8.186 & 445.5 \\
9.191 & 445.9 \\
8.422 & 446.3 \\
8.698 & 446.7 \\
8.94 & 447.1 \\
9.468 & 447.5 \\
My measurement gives 0.12 nm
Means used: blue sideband 7.89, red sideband 8.64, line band 8.01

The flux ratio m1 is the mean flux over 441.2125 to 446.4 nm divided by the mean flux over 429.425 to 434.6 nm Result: 1.1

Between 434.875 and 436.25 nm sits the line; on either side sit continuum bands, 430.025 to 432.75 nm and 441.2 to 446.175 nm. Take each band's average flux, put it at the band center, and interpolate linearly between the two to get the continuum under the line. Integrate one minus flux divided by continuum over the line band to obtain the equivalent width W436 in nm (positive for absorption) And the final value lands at -0.14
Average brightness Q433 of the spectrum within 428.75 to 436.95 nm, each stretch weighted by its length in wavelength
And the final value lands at 8.02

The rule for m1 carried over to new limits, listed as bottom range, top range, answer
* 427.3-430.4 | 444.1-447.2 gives 1.05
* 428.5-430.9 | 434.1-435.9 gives 1.08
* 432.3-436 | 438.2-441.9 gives 1.05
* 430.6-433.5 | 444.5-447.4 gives 1.16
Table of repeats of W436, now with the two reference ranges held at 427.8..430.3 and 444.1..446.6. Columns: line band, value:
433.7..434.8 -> 0.032 nm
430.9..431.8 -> 0.085 nm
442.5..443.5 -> -0.021 nm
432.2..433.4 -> 0.103 nm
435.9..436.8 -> -0.057 nm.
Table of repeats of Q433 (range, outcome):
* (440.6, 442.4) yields 8.28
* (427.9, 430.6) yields 8.08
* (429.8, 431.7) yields 7.18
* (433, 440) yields 8.54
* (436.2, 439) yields 8.53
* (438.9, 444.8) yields 8.64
